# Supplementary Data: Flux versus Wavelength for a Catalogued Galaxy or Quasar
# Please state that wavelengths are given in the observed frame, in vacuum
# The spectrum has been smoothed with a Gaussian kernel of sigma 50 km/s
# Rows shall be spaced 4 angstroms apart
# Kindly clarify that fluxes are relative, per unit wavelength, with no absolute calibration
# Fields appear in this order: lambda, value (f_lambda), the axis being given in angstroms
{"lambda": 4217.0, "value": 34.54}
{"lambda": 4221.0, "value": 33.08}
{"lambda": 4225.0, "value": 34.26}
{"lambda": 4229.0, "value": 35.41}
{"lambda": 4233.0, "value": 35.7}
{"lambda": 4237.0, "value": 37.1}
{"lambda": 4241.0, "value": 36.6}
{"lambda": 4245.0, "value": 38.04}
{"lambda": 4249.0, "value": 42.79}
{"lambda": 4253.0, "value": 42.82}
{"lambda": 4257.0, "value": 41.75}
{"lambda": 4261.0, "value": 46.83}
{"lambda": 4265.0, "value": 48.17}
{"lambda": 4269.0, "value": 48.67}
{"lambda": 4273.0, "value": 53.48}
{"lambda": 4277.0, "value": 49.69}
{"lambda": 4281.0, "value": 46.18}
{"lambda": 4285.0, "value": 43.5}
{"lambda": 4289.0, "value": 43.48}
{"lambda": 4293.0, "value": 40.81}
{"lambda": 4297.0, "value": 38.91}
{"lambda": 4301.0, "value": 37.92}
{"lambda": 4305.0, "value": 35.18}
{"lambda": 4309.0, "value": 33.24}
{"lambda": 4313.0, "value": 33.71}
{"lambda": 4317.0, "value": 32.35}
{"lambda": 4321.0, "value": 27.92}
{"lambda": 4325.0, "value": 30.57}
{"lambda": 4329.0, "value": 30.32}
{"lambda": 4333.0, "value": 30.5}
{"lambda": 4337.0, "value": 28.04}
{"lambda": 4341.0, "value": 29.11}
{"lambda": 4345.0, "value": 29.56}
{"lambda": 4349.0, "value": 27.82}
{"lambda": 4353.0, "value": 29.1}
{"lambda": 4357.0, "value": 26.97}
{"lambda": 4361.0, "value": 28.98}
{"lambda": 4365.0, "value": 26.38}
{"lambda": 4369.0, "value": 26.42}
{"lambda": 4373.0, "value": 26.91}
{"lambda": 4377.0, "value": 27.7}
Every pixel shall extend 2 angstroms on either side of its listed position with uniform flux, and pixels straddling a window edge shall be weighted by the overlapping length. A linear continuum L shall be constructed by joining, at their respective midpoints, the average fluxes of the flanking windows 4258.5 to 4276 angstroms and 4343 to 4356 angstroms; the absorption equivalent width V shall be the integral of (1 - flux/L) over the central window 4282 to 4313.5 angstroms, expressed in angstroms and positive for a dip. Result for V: 2.1 angstroms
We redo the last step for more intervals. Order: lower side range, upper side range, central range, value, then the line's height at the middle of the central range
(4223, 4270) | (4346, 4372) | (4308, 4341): 1.0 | 31.6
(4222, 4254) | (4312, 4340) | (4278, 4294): -5.0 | 33.6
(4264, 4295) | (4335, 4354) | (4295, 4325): 3.4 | 38.3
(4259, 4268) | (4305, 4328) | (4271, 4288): -2.0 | 42.9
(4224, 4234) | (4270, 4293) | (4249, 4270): -1.7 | 41.9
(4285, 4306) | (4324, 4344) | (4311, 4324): 1.1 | 34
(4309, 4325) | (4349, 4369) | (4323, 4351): 0.3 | 29.7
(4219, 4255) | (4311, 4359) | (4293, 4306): -2.2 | 32.4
